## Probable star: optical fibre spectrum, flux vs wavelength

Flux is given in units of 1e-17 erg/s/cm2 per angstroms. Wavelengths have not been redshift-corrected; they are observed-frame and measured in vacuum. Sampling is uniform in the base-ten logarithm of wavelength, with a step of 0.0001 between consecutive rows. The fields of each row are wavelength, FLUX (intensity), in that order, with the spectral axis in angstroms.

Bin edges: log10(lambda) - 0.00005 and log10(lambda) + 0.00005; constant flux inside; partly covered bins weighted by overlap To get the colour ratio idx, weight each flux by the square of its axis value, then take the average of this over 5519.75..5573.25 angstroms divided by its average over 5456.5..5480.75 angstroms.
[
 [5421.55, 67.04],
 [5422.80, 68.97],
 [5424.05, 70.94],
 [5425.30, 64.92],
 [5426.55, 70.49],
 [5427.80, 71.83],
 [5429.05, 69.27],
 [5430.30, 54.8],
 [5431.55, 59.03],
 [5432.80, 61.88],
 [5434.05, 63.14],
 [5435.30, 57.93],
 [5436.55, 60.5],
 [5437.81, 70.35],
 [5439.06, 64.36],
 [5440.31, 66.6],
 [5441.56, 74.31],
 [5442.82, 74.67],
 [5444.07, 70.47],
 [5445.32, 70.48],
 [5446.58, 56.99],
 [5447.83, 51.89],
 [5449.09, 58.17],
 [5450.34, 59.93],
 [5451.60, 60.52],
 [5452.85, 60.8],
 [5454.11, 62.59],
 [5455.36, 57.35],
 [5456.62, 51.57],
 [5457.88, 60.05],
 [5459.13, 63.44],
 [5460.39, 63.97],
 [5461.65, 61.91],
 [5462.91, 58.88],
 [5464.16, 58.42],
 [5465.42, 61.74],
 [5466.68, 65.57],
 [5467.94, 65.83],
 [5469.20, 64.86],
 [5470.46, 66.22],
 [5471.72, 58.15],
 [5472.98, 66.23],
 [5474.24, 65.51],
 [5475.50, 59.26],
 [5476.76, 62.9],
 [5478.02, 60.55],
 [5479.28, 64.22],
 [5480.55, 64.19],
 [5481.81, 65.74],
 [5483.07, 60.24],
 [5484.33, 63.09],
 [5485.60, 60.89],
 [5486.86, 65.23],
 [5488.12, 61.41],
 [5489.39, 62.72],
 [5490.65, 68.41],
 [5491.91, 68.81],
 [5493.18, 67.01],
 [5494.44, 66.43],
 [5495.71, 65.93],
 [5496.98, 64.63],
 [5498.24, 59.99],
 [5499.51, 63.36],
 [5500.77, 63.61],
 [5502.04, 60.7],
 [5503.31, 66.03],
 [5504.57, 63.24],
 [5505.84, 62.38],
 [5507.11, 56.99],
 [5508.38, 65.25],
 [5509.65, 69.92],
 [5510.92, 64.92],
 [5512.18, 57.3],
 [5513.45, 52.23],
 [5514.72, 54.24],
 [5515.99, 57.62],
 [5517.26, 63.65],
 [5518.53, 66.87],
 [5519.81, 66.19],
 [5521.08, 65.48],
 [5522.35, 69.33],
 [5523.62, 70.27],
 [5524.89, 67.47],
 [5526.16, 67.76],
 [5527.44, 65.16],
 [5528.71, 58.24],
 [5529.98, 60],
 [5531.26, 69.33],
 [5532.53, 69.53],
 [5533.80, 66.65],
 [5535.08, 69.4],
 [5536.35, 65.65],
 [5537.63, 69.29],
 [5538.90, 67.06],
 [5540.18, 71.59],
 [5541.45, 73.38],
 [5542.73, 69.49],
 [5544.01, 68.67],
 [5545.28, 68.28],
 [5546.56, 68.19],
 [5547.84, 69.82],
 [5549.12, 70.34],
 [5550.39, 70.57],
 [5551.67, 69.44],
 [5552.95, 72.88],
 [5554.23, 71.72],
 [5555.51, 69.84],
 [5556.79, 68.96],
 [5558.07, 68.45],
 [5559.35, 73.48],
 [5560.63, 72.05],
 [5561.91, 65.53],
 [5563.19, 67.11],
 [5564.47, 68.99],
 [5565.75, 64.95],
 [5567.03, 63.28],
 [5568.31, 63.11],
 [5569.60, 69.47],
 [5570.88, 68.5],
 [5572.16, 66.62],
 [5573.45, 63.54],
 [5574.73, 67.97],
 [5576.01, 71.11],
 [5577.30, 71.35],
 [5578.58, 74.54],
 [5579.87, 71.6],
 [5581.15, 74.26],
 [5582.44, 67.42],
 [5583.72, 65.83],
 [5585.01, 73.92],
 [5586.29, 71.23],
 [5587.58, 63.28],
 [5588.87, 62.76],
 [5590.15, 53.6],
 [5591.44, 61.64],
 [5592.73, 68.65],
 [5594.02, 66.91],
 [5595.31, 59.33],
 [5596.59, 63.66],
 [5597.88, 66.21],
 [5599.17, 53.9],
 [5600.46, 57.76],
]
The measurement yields 1.12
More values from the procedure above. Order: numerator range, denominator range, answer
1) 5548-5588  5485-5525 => 1.11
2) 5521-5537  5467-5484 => 1.07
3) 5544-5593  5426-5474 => 1.13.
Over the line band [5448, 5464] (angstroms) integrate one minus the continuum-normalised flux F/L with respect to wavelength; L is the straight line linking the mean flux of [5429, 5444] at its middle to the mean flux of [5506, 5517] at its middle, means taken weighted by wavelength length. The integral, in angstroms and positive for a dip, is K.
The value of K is 0.98 angstroms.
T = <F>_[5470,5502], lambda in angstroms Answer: 63.7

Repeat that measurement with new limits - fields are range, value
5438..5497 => 63.3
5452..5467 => 60.4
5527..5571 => 68.3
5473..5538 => 64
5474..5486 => 62.6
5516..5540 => 66.4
